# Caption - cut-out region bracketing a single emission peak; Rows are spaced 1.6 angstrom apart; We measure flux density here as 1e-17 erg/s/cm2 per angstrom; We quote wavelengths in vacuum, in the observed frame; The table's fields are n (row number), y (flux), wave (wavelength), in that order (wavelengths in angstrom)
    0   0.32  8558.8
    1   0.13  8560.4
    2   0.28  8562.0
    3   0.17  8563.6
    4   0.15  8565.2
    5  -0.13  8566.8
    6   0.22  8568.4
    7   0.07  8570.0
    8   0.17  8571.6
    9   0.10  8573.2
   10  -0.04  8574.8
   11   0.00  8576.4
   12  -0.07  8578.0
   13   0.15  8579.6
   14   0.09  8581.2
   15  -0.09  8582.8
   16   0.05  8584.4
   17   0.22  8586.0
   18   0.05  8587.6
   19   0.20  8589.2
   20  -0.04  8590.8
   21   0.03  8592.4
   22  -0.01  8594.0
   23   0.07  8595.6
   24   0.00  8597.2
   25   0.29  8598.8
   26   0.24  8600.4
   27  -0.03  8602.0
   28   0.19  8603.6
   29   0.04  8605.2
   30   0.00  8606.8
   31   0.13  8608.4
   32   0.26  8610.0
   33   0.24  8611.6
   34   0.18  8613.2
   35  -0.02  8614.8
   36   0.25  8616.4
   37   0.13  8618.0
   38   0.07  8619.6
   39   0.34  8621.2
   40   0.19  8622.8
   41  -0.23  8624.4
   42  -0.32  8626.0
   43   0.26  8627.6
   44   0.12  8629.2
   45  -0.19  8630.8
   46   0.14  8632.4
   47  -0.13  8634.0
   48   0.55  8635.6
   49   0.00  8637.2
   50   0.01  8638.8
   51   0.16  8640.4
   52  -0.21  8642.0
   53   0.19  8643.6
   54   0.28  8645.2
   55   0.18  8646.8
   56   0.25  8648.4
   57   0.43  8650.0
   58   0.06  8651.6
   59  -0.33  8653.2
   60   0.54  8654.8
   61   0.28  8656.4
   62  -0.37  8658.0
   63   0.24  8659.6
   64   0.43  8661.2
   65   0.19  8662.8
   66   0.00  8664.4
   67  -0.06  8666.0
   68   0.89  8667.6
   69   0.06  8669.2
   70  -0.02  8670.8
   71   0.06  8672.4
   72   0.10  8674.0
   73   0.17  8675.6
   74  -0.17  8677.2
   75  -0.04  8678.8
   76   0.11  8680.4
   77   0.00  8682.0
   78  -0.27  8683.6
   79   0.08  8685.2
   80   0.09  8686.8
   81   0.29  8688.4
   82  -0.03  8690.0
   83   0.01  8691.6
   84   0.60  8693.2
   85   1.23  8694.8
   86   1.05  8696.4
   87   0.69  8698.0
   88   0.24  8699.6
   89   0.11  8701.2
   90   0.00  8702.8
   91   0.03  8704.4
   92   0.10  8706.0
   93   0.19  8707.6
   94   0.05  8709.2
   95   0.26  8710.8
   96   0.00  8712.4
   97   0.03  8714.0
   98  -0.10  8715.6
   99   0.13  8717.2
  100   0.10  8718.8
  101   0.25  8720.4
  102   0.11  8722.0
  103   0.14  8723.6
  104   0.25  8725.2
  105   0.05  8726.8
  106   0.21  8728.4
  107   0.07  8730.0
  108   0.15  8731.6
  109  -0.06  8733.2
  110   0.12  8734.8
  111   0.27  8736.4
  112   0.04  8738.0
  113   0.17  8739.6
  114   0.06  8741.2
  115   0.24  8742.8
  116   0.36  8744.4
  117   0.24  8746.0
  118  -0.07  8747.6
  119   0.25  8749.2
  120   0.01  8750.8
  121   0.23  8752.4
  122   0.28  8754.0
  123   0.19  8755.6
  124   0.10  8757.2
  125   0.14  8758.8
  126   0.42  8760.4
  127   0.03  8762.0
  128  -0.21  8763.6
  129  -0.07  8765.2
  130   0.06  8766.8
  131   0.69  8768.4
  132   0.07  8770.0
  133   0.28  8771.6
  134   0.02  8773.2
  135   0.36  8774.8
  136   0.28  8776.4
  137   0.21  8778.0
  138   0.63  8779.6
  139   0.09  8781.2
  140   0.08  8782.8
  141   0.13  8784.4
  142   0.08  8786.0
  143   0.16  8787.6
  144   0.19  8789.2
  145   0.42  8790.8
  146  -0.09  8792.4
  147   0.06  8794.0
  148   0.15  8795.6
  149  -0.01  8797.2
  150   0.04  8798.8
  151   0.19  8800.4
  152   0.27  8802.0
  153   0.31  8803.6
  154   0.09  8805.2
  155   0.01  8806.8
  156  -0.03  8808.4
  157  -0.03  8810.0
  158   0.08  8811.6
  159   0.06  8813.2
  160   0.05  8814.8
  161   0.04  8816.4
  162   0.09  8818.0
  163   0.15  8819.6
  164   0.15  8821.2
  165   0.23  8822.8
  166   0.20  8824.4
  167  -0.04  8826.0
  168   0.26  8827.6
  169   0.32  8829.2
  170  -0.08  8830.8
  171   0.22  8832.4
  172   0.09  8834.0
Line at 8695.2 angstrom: H-gamma 4340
